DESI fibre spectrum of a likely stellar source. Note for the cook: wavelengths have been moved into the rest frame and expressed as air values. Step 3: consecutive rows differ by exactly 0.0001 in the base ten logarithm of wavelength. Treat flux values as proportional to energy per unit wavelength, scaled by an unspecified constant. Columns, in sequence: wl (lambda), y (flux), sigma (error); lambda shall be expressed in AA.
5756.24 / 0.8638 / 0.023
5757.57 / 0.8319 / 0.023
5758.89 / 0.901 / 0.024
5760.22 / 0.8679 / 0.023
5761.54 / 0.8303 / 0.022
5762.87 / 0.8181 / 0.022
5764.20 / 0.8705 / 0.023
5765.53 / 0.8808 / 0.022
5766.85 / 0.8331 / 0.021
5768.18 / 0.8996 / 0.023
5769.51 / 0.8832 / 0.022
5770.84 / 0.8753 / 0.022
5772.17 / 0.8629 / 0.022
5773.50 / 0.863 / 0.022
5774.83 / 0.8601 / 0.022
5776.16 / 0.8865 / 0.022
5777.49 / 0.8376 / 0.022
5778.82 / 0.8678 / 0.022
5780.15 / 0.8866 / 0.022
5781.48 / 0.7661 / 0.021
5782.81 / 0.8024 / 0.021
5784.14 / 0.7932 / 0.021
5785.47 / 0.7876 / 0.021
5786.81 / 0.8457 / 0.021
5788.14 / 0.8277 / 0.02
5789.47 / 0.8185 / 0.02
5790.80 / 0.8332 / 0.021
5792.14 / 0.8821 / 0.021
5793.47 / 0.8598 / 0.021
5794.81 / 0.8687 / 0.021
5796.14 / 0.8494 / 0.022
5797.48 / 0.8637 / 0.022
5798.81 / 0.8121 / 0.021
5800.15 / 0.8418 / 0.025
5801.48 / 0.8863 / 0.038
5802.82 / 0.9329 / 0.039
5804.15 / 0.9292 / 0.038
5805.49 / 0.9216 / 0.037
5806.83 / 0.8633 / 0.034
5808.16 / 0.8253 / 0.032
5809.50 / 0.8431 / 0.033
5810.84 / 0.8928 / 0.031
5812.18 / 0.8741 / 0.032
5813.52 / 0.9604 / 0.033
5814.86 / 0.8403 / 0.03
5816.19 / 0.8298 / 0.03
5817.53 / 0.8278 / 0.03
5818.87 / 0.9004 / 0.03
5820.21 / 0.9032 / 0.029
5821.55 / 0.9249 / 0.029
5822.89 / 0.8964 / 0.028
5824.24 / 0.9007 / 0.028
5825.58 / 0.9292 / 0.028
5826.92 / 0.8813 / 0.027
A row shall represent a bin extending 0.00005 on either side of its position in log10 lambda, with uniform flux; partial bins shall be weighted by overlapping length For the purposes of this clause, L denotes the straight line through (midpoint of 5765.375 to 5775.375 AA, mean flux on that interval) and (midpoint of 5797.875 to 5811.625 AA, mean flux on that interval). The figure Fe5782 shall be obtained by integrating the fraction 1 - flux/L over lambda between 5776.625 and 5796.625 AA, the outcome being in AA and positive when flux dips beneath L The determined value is 0.8 AA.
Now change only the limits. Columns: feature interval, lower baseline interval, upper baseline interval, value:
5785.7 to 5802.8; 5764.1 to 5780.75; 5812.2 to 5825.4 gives 0.5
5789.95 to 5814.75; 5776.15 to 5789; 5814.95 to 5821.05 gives -0.7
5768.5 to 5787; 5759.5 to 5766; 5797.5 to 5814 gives 0.4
